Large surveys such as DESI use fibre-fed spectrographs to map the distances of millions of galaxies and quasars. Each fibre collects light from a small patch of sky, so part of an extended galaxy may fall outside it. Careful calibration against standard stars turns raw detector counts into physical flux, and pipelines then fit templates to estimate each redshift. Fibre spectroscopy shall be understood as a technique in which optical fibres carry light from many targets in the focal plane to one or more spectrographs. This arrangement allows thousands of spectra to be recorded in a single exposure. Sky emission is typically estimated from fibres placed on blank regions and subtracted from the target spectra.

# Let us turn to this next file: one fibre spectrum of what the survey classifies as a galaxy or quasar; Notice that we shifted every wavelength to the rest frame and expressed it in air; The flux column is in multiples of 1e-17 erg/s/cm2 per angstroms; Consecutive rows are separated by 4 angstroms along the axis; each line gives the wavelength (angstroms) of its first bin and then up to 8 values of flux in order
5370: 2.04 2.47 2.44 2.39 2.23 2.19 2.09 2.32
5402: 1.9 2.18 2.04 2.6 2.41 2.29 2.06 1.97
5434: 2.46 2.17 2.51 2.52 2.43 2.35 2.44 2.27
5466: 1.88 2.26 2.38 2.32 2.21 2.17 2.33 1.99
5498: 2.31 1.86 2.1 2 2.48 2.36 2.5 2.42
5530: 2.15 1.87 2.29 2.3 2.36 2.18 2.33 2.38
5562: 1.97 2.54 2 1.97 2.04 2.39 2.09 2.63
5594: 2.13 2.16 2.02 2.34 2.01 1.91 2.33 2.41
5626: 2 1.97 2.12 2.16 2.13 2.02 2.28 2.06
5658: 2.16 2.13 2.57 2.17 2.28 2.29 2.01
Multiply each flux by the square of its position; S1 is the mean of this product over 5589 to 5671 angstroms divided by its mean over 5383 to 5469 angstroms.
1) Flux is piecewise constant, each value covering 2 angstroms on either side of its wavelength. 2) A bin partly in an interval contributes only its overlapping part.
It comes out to 1.0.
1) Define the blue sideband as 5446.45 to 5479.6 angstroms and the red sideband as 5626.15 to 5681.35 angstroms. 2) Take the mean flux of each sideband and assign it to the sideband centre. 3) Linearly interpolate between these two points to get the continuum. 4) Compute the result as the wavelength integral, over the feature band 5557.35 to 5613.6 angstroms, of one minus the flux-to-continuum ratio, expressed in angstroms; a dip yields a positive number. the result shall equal 1.0 angstroms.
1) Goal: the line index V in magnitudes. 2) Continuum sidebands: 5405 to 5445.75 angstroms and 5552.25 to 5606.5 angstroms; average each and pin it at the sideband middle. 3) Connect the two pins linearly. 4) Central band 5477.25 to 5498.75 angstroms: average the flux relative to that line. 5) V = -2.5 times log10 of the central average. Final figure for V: 0.02 mag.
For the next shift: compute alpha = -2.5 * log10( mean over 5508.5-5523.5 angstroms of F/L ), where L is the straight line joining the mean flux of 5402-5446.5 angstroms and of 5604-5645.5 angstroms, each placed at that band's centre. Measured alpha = -0.065 mag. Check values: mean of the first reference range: 2.27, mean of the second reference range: 2.13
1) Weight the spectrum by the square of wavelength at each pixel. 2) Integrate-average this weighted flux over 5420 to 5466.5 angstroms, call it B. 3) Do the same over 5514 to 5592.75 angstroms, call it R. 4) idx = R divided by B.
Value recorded 1.0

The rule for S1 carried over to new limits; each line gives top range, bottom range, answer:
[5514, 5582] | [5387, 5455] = 1.04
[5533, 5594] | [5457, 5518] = 1.04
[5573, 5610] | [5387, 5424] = 1.05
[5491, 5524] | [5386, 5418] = 1.04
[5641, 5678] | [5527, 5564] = 1.04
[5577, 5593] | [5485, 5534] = 1.07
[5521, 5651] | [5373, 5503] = 1.02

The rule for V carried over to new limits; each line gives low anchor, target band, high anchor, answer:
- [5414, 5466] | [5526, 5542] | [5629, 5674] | 0.041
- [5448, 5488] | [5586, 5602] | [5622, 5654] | -0.044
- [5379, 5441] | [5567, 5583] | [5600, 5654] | 0.022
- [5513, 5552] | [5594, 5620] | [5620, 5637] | 0.017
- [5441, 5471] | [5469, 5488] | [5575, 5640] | 0.017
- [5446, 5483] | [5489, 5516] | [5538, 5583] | 0.060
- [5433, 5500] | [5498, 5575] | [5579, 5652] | 0.007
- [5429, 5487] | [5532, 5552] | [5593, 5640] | 0.004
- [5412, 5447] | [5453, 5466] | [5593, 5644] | 0.007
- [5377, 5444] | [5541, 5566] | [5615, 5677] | -0.032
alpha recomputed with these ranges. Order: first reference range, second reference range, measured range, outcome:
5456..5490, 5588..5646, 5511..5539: -0.034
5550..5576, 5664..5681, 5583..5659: 0.048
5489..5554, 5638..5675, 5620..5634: 0.038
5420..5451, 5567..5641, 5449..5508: 0.022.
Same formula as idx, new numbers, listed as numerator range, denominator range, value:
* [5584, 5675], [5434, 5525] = 1.01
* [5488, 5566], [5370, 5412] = 1.06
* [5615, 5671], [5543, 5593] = 1.00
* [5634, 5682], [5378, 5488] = 1.05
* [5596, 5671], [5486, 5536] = 1.03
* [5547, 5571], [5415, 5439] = 1.05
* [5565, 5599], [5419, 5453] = 1.01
